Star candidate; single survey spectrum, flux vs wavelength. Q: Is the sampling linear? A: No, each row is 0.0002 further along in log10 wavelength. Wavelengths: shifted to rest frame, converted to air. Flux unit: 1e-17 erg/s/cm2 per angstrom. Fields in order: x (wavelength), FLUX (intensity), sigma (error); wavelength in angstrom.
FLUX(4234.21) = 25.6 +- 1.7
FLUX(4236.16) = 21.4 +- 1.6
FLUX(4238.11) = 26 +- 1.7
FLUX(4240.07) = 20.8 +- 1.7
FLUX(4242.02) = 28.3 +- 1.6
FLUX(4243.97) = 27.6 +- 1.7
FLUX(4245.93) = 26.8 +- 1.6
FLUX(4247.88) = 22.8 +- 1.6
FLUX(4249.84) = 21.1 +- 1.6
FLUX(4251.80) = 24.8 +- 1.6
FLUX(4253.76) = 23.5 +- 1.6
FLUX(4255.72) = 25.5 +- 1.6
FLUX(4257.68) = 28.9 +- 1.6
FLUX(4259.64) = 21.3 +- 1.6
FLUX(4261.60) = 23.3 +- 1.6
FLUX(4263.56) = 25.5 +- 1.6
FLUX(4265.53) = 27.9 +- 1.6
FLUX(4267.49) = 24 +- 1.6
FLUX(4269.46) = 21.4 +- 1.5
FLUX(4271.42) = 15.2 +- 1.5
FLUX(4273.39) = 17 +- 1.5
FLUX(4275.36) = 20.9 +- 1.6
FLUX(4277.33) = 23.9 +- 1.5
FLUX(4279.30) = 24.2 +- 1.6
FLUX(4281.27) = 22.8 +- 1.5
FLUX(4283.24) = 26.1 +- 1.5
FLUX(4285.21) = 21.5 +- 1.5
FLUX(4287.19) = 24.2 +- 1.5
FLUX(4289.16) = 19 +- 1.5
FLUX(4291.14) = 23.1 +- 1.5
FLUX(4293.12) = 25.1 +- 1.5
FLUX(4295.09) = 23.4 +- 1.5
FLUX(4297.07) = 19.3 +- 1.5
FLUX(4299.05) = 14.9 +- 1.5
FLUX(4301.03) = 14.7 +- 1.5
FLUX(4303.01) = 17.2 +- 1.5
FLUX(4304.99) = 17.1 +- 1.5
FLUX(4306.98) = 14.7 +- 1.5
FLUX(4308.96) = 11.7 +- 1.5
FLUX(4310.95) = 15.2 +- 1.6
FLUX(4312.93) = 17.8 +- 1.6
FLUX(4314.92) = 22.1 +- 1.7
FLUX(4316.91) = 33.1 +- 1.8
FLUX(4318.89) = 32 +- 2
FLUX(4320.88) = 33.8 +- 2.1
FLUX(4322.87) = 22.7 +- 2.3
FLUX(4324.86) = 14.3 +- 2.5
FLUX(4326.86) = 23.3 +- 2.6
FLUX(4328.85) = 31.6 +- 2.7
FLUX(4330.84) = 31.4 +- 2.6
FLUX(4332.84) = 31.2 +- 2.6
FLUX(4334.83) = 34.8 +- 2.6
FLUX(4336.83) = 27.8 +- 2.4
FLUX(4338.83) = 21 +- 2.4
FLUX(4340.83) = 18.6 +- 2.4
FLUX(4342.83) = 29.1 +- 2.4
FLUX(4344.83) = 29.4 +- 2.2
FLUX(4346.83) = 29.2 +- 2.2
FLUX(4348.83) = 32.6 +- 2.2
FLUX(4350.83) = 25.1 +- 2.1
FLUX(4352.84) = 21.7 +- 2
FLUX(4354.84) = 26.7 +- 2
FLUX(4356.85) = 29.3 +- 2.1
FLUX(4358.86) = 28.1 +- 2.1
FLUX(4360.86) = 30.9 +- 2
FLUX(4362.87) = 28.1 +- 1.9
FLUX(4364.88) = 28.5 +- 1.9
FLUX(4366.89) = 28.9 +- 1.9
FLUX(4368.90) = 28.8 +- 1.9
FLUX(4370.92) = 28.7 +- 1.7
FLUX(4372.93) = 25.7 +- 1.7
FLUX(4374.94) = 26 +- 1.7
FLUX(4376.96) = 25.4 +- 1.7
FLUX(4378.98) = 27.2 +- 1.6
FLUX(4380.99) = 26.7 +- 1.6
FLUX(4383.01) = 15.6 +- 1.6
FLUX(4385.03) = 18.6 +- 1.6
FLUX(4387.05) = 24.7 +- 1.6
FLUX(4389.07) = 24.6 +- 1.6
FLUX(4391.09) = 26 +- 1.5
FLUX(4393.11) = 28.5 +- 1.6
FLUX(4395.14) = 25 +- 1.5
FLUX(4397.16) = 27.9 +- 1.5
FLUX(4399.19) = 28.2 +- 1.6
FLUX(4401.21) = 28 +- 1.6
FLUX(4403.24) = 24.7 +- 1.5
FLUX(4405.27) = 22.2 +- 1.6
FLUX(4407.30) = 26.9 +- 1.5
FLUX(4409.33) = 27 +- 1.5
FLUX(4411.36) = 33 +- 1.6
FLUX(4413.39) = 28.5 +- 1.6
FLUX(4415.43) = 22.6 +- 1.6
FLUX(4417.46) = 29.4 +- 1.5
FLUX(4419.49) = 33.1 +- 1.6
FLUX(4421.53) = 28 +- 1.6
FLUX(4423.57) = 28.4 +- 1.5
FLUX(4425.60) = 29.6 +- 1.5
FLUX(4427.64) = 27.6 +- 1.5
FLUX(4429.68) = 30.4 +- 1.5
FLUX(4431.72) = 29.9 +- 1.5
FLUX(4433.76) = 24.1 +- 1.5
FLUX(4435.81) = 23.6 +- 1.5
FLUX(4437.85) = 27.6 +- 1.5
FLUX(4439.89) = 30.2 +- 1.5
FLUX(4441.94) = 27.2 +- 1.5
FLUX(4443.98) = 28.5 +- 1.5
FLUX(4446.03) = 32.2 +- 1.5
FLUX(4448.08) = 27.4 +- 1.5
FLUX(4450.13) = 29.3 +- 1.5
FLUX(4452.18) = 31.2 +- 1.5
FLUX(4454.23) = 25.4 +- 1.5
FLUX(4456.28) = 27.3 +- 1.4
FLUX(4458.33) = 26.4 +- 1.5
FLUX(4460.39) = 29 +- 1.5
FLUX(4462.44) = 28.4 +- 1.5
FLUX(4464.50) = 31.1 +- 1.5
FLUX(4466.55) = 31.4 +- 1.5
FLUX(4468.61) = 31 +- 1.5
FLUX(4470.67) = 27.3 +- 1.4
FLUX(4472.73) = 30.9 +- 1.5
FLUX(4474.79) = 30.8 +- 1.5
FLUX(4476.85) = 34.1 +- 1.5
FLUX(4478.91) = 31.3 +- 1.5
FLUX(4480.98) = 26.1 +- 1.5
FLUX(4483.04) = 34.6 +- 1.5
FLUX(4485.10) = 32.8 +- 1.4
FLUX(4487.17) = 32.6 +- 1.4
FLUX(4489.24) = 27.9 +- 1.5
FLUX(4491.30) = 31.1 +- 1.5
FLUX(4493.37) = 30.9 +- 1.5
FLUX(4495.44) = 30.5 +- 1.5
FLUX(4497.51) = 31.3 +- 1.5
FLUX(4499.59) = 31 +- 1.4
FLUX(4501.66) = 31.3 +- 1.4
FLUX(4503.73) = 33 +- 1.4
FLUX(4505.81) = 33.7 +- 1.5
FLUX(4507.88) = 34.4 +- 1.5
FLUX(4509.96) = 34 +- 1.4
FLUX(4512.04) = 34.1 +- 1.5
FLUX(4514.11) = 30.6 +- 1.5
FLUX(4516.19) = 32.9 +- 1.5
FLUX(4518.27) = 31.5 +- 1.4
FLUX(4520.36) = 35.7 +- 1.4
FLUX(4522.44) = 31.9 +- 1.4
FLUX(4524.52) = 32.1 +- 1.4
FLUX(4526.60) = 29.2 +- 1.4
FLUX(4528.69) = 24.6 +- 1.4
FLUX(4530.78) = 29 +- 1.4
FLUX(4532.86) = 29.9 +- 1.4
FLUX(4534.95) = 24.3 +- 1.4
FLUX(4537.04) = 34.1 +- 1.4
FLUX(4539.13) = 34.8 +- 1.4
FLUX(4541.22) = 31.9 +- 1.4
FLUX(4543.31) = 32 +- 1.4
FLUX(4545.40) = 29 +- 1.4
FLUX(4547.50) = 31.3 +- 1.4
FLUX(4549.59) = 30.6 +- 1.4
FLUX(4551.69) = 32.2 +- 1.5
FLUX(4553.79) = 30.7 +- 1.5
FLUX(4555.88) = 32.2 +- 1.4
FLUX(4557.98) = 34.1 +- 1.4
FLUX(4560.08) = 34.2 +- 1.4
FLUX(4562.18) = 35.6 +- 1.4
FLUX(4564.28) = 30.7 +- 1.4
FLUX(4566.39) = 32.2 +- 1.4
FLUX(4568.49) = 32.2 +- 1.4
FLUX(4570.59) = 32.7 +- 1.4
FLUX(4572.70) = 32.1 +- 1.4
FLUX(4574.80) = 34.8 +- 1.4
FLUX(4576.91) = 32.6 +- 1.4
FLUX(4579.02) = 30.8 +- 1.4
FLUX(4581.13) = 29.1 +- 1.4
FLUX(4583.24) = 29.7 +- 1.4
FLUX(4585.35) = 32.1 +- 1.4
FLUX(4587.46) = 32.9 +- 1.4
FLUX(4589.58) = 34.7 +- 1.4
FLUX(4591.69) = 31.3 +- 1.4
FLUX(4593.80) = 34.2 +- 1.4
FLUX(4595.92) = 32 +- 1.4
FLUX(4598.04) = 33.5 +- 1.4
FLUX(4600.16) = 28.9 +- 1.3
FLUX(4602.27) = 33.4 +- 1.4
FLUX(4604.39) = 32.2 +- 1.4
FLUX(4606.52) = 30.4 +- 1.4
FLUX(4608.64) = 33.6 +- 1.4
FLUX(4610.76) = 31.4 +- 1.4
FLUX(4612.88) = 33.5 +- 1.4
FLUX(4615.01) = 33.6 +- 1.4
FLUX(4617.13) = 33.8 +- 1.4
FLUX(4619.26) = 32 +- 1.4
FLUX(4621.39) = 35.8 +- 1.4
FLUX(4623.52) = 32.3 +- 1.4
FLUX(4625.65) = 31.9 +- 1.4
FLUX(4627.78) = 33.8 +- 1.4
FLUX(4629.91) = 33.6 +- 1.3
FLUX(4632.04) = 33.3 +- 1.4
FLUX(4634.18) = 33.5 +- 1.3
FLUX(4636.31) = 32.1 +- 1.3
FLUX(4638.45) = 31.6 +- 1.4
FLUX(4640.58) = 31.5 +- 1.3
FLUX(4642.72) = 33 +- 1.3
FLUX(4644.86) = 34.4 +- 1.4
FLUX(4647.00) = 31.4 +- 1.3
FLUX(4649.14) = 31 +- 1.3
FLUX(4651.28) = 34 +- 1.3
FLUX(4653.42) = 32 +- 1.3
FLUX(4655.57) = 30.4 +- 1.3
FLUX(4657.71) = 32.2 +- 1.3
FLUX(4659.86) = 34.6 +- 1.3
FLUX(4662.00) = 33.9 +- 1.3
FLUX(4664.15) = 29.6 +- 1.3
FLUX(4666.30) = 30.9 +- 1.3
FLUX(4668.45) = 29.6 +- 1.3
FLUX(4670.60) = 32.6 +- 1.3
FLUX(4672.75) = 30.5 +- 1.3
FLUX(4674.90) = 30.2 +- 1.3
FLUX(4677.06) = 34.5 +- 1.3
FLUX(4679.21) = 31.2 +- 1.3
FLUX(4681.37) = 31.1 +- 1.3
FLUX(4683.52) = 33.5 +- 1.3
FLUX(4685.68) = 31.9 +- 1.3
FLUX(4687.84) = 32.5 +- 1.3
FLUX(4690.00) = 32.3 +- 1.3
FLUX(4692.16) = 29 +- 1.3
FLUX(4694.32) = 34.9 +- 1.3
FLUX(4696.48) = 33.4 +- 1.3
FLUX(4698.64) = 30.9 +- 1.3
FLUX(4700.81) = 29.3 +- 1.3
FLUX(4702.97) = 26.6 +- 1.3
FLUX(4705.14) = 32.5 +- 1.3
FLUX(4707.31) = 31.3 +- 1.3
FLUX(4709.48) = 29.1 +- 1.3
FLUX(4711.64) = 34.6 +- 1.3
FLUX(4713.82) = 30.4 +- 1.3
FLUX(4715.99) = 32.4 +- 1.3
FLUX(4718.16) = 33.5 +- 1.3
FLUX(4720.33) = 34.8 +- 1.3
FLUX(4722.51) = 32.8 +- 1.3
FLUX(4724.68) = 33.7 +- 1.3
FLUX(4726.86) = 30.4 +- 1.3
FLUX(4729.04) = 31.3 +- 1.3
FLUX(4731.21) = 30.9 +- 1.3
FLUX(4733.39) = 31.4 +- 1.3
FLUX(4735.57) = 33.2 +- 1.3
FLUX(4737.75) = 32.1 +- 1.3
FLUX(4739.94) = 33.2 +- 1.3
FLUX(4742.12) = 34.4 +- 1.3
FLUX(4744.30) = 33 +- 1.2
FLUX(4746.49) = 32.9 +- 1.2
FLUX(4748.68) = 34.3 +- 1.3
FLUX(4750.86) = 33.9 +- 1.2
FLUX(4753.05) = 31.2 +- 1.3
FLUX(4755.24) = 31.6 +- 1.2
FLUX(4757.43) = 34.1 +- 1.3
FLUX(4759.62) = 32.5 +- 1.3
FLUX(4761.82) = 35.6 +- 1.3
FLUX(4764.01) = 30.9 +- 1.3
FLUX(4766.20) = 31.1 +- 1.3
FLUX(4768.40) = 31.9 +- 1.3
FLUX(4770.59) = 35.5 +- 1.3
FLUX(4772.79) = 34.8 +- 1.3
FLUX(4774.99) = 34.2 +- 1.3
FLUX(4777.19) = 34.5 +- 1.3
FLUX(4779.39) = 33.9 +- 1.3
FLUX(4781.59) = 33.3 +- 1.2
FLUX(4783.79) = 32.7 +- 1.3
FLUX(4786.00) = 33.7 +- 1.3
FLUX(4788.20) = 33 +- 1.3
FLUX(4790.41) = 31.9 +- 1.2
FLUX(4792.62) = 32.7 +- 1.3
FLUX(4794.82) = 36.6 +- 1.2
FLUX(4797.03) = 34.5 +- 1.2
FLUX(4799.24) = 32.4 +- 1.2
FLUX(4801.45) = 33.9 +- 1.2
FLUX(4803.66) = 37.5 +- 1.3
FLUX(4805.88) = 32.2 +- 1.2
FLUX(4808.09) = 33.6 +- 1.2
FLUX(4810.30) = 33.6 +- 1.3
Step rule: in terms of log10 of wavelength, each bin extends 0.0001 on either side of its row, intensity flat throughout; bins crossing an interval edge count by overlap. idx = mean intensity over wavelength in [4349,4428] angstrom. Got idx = 26.8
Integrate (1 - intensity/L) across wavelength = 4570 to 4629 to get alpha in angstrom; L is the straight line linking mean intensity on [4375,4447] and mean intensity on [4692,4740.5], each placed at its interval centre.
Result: -5.0 angstrom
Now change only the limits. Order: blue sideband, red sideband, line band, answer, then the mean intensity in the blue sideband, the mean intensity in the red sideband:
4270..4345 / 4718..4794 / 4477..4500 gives -3.6 angstrom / 22.7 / 33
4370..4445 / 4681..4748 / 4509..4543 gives -3.0 angstrom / 26.7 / 32.1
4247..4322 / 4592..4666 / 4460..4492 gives -3.2 angstrom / 22.1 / 32.6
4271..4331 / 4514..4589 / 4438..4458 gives -0.8 angstrom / 21.7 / 31.6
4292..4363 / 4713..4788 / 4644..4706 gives -0.6 angstrom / 24.4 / 33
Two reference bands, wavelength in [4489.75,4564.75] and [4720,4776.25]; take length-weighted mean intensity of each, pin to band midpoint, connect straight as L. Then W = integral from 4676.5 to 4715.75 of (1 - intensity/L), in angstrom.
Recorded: 1.2 angstrom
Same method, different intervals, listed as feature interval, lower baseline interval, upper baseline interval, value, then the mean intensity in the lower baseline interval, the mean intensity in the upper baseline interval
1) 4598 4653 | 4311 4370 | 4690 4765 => -3.13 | 27.1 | 32.2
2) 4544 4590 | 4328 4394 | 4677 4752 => -3.18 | 27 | 32.2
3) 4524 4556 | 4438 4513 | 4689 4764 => 0.56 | 30.5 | 32.3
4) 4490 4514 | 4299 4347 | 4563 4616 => -2.28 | 23.6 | 32.2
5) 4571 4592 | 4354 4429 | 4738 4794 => -1.33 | 27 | 33.2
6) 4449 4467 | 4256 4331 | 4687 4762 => -1.88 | 22.2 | 32.2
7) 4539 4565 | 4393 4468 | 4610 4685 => -1.42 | 28.1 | 32.4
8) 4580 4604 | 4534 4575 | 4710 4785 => 0.18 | 32.1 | 32.9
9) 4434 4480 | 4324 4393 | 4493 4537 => 0.71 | 26.5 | 31.3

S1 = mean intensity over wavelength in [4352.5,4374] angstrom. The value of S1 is 28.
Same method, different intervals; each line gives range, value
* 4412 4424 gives 28.5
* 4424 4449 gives 28.2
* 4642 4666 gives 32.3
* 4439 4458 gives 28.6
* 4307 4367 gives 26.1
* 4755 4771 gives 32.9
